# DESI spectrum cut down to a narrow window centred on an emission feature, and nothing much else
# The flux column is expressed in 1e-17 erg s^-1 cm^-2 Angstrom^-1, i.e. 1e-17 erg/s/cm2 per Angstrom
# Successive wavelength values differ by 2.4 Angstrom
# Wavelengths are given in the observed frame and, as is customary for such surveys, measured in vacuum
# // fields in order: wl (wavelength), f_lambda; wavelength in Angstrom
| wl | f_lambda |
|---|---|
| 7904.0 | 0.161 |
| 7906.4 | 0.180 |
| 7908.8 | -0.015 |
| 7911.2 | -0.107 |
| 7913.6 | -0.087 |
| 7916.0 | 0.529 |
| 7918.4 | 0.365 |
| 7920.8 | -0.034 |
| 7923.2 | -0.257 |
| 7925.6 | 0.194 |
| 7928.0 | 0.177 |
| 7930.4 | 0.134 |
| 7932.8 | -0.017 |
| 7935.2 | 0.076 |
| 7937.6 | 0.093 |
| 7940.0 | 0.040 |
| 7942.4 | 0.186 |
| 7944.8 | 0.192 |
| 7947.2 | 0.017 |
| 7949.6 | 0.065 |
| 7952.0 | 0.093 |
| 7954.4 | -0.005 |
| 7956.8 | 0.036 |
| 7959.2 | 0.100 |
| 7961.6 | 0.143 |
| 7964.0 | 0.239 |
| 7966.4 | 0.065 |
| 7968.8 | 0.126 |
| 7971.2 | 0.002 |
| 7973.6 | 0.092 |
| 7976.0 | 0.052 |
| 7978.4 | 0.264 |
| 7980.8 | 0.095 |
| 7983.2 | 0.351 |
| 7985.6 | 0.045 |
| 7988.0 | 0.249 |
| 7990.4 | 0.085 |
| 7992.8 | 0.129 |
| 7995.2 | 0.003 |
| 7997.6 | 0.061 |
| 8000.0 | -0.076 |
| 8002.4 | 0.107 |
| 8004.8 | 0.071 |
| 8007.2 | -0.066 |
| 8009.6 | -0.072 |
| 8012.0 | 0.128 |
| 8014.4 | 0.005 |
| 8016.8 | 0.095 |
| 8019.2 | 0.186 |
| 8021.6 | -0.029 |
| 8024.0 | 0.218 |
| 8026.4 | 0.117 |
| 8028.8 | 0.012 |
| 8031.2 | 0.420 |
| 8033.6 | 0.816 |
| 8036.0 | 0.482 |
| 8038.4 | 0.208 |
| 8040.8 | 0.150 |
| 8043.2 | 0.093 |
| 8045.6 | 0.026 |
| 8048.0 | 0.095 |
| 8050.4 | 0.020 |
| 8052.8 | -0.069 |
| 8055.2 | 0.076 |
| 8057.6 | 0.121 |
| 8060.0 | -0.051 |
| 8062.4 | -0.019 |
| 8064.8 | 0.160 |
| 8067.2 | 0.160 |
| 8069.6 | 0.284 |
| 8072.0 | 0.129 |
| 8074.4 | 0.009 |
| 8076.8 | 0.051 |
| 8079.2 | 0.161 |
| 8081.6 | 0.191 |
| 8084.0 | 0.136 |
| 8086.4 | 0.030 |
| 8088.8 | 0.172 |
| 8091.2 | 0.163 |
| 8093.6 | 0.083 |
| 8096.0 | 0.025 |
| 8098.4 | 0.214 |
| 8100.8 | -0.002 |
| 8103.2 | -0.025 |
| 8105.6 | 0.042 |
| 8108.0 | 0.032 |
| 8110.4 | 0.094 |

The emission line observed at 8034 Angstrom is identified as H-gamma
